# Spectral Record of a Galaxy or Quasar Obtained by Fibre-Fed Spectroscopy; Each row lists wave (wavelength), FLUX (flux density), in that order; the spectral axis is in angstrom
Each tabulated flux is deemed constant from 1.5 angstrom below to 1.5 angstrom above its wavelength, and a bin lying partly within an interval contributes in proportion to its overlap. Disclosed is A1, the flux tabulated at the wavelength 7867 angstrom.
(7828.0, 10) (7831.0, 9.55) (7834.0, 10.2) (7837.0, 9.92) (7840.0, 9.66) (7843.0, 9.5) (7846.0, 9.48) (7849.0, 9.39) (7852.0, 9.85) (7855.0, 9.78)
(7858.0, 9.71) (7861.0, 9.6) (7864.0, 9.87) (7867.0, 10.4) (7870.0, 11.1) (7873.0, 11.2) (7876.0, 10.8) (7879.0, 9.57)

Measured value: 10.4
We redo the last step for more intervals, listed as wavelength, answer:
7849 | 9.39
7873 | 11.2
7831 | 9.55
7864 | 9.87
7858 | 9.71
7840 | 9.66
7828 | 10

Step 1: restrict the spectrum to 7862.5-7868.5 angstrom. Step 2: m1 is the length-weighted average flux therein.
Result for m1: 10.1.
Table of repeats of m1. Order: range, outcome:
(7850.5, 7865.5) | 9.76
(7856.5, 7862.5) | 9.65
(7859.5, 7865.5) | 9.73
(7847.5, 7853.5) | 9.62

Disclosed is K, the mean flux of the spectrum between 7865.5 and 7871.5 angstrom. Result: 10.8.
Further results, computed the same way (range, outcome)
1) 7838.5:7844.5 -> 9.58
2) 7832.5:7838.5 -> 10.1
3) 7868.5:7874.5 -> 11.1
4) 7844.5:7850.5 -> 9.44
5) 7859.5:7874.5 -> 10.4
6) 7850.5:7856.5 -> 9.81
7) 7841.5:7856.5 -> 9.6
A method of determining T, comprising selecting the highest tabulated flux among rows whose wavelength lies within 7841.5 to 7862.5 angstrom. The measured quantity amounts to 9.85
